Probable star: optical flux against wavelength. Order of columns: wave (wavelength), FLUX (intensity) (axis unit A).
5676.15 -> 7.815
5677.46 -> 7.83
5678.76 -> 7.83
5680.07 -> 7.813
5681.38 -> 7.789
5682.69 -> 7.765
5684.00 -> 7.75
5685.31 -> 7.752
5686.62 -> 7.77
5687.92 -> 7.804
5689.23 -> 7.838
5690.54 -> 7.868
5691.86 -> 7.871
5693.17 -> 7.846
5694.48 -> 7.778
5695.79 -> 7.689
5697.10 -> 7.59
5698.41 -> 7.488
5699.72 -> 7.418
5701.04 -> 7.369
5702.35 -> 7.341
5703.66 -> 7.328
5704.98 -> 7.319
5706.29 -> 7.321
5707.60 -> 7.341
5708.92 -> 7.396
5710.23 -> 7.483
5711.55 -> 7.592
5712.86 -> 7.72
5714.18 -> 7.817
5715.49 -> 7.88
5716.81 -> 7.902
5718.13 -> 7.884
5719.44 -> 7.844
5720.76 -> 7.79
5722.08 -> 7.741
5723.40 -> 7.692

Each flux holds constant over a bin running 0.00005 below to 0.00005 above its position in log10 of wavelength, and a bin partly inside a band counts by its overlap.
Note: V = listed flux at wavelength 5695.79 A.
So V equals 7.689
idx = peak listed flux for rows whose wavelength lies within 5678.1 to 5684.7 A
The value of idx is 7.83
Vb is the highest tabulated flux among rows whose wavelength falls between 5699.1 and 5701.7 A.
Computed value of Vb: 7.418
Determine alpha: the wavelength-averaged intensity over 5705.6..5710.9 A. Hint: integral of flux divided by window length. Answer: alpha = 7.39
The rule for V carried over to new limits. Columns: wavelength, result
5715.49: 7.88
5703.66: 7.328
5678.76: 7.83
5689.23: 7.838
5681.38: 7.789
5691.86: 7.871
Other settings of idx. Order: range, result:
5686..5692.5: 7.871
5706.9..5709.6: 7.396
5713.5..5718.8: 7.902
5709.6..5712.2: 7.592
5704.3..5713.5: 7.72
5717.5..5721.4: 7.884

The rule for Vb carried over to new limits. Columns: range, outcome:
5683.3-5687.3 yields 7.77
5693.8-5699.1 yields 7.778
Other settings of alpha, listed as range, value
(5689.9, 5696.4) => 7.8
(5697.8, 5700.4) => 7.44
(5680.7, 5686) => 7.75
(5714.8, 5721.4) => 7.86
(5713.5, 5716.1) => 7.85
